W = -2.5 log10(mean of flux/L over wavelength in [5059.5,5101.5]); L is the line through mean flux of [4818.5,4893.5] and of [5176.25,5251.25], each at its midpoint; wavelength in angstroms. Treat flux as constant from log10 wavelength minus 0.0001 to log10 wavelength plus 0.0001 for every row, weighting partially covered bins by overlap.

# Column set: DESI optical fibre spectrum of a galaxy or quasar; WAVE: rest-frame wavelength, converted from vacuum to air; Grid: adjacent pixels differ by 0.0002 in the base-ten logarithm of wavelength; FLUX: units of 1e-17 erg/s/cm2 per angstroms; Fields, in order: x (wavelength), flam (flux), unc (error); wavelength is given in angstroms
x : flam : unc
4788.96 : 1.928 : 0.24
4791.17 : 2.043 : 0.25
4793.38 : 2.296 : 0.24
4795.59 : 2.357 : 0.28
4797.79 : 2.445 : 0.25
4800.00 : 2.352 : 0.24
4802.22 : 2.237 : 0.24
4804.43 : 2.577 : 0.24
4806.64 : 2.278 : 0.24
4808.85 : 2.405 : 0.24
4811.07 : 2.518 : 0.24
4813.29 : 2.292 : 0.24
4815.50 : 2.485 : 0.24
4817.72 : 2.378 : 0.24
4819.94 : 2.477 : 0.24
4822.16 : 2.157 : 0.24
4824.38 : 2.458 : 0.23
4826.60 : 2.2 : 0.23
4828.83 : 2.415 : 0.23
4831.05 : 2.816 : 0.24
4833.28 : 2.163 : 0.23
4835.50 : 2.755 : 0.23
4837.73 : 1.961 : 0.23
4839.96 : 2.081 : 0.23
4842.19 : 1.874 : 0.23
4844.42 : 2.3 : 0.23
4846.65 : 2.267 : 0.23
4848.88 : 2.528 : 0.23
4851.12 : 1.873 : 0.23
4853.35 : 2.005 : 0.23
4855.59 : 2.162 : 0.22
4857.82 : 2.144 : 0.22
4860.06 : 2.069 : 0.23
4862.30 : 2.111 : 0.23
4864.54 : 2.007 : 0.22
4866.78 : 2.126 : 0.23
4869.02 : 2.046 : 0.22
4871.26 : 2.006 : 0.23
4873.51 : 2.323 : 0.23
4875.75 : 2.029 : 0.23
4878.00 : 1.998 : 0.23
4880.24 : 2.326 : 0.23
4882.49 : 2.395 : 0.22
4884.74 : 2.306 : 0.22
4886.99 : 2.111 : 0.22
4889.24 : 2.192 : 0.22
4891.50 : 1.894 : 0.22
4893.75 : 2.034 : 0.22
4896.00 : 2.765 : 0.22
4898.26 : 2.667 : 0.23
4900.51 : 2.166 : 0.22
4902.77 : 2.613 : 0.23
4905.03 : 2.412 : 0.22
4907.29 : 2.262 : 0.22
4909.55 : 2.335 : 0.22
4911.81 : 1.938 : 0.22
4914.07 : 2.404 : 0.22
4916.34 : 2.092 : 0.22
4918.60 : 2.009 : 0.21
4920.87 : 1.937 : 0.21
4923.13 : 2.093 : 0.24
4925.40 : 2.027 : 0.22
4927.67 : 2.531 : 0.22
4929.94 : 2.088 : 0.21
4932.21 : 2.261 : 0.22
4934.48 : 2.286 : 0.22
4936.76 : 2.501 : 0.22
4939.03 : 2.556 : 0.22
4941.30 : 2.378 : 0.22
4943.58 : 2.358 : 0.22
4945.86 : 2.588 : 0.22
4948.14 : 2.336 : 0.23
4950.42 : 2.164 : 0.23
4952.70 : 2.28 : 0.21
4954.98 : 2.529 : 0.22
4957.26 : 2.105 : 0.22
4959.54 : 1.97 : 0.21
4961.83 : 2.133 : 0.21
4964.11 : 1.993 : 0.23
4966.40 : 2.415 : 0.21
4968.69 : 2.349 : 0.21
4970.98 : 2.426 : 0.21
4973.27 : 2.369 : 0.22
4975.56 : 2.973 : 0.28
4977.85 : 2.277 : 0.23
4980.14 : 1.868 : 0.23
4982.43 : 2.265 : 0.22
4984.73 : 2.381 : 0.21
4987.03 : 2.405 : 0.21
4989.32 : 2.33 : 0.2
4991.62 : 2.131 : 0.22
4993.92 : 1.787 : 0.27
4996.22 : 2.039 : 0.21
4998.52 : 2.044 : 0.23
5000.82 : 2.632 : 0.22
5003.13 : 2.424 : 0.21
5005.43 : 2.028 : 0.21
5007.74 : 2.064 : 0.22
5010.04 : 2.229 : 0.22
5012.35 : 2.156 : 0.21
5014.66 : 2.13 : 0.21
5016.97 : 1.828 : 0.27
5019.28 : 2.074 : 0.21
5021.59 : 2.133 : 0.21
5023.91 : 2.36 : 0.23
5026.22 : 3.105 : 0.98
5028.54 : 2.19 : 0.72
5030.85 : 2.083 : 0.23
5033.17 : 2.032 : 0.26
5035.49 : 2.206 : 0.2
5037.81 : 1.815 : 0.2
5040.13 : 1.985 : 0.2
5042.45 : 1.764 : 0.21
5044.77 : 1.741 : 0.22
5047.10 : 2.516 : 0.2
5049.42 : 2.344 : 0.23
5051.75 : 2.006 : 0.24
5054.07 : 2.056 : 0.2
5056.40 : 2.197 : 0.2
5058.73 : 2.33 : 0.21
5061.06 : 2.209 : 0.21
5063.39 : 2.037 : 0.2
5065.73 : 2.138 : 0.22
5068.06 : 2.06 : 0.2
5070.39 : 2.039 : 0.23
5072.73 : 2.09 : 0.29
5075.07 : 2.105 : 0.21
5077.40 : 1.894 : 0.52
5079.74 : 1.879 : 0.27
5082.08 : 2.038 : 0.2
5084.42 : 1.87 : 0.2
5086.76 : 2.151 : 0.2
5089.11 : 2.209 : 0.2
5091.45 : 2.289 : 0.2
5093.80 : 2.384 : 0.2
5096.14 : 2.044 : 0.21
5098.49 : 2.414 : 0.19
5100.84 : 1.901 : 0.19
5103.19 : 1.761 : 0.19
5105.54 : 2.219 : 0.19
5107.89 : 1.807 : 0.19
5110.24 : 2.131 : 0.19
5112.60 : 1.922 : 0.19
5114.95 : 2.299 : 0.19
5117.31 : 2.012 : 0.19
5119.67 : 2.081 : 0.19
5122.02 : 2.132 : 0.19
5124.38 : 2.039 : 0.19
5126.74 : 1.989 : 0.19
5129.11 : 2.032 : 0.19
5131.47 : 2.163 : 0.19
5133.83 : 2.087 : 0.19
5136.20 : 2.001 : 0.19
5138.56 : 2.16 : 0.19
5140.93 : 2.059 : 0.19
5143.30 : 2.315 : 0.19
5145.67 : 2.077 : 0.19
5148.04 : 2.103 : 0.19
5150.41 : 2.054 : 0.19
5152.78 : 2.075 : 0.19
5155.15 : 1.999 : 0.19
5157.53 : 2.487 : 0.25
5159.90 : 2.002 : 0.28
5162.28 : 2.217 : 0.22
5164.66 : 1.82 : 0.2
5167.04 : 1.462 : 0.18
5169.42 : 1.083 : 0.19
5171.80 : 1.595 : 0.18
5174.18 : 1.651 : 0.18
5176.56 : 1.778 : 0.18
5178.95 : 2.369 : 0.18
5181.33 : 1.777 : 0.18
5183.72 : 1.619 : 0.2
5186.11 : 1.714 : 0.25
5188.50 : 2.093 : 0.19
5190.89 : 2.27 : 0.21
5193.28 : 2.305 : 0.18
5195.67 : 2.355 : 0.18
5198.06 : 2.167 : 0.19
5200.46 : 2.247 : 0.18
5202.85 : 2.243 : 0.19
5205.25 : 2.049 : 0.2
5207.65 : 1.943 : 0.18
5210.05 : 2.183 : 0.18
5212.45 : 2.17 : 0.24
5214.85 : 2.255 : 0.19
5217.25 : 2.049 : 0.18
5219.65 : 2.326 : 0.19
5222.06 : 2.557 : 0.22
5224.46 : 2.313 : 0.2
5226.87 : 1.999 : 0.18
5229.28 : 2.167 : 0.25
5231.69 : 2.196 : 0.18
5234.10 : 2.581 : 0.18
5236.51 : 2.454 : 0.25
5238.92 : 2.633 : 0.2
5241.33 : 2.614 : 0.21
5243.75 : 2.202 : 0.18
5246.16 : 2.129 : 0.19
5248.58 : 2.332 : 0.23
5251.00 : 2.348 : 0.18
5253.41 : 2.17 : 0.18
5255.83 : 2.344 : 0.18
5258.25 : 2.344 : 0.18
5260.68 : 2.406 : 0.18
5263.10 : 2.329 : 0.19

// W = 0.05 mag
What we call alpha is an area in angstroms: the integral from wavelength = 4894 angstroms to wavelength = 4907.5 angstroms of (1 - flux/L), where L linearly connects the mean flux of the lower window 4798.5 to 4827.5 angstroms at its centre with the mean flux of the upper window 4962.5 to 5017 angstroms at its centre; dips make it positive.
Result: -0.94 angstroms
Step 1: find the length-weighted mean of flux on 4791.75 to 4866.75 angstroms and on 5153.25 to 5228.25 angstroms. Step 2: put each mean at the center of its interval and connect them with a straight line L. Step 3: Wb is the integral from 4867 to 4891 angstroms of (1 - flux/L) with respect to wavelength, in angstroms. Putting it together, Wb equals 0.9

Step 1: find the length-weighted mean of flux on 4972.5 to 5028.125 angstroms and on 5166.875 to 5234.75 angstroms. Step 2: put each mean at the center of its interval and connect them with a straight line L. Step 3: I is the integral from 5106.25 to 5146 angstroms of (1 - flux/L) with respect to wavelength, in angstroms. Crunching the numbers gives 0.9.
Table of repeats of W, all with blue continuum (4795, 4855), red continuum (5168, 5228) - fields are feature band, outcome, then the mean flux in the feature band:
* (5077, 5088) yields 0.08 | 1.97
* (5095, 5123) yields 0.03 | 2.06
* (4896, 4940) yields -0.02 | 2.28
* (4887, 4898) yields 0.01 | 2.24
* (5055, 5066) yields -0.02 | 2.18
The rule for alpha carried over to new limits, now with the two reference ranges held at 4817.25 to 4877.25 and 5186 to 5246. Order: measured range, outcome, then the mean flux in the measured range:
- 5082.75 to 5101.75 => 0.7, 2.16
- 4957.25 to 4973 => 0.1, 2.21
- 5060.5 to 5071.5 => 0.7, 2.09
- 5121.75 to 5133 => 0.9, 2.07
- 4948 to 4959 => -0.2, 2.26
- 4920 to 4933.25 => 0.3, 2.16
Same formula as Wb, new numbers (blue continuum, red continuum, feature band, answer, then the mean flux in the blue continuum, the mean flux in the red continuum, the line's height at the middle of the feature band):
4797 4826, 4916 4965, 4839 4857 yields 1.6 angstroms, 2.39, 2.24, 2.34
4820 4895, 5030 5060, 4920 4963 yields -2.6 angstroms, 2.19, 2.08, 2.14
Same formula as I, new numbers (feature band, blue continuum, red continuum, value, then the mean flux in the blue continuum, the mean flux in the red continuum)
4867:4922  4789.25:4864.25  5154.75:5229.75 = 0.43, 2.28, 2.04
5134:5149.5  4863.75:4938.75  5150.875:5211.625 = -0.77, 2.22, 1.98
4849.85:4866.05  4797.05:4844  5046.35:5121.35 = 1.77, 2.35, 2.11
